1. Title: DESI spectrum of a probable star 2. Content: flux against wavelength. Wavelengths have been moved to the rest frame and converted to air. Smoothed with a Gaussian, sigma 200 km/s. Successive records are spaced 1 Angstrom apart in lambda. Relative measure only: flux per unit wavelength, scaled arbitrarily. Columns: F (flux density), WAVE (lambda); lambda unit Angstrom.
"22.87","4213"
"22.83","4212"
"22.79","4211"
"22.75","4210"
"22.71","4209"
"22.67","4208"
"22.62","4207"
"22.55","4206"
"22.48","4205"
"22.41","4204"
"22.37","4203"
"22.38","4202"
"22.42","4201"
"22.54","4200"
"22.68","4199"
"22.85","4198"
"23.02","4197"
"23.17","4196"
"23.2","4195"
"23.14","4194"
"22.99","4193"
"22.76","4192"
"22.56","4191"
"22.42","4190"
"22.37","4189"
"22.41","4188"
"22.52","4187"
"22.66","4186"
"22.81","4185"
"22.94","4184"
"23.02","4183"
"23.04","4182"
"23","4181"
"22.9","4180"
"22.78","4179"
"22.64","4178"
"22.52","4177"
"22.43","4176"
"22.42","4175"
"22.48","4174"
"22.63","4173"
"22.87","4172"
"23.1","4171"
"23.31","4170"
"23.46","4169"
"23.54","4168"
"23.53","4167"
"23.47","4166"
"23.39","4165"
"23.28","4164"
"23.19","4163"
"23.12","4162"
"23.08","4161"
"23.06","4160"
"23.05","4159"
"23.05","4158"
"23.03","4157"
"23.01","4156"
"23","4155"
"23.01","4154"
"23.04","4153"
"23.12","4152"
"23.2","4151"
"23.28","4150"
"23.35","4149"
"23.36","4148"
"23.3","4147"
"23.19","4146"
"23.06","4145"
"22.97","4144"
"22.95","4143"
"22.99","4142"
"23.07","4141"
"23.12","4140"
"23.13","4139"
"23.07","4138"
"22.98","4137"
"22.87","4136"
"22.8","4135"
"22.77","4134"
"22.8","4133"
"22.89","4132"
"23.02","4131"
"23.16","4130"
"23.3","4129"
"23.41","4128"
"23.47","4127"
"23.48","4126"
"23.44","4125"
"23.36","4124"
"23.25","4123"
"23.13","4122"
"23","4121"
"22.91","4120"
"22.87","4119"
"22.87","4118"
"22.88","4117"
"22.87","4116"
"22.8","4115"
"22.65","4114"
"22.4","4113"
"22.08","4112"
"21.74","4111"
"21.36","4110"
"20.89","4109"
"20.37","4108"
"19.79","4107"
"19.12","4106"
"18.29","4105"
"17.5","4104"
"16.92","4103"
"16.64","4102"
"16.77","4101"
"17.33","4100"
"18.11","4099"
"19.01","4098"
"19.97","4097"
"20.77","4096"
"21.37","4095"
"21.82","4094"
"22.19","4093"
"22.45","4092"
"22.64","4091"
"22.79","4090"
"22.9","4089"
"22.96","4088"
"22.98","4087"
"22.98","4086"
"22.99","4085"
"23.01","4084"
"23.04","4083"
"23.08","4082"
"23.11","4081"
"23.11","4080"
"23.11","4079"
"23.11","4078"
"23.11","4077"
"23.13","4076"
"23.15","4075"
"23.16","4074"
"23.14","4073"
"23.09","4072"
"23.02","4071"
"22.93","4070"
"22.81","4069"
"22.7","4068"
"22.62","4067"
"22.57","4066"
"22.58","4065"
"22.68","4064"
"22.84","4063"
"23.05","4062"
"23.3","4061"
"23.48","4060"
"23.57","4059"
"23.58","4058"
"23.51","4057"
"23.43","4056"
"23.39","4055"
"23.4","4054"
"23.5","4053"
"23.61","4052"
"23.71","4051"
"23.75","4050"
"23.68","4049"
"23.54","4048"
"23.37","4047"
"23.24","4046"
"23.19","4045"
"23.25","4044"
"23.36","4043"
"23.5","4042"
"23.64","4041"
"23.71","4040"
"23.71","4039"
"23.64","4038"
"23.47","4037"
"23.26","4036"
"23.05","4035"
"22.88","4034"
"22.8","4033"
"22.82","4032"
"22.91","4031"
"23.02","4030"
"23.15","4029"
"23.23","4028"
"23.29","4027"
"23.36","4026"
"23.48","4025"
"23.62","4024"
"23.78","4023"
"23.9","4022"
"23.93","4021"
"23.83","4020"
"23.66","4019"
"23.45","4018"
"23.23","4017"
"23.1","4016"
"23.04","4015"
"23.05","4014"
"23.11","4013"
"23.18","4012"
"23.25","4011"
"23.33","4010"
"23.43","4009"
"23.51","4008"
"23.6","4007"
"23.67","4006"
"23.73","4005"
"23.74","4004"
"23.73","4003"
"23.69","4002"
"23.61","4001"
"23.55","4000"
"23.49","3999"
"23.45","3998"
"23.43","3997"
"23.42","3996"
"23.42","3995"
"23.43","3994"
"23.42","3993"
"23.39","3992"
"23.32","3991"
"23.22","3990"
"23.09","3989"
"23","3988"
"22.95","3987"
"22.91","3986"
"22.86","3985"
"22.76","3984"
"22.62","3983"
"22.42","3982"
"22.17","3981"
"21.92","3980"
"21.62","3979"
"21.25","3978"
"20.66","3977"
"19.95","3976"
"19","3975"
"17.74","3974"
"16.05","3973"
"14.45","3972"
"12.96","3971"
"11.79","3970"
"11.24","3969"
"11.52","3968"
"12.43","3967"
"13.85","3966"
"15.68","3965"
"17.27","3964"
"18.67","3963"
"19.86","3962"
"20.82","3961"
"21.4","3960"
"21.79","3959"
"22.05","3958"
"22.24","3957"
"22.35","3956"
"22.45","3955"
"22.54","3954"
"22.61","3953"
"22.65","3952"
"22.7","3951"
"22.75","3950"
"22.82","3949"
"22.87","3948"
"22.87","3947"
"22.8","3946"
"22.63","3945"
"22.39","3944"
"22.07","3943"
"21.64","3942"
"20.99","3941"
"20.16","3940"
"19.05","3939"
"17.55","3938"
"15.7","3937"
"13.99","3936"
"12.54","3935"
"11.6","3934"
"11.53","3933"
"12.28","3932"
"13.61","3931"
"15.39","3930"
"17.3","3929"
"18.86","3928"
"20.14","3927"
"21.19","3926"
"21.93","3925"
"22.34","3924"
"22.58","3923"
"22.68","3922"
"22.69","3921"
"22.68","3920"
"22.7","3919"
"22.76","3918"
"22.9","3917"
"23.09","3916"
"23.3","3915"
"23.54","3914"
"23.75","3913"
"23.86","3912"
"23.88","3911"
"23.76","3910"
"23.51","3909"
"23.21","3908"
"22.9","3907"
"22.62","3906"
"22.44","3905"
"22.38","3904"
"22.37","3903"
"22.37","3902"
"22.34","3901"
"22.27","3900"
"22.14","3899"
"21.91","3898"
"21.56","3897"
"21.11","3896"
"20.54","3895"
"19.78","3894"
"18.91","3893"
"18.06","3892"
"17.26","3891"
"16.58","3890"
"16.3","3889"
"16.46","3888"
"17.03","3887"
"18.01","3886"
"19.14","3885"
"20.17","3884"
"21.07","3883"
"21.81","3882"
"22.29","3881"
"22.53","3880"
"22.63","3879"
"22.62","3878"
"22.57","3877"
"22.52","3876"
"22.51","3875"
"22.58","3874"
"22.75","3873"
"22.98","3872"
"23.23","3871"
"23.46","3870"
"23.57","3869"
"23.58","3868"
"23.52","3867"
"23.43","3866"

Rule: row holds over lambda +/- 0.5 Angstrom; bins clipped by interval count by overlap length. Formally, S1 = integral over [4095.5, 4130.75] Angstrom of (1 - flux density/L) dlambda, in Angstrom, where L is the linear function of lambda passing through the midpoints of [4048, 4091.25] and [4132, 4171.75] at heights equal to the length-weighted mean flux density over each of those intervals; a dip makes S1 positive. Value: 2.92 Angstrom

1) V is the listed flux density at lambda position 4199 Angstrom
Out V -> 22.68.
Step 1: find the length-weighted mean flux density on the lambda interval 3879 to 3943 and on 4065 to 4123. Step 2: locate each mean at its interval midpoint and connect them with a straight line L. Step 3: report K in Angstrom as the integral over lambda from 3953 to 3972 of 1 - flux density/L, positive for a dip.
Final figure 2.55 Angstrom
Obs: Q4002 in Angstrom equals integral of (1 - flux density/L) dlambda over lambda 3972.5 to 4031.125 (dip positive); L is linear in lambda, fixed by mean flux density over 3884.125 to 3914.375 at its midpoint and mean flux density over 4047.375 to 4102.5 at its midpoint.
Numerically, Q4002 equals -2.67 Angstrom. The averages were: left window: 21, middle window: 22.8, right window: 22.4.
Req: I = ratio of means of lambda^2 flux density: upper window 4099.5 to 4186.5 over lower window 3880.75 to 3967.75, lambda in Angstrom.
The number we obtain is 1.2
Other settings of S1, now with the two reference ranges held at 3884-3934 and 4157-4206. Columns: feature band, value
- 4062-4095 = -1.3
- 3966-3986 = 2.8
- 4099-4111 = 1.9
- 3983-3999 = -1.5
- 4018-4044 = -2.2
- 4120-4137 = -0.5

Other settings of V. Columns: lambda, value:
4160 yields 23.06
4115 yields 22.8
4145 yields 23.06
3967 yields 12.43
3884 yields 20.17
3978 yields 21.25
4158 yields 23.05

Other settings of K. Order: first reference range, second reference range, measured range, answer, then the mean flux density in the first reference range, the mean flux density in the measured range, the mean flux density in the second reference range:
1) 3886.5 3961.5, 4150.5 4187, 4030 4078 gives -2.89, 20.7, 23.2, 23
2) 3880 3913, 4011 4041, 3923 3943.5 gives 3.80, 20.9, 17.6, 23.3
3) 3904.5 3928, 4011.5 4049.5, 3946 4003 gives 5.55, 22.7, 20.8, 23.4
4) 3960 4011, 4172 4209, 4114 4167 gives -2.09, 20.8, 23.1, 22.7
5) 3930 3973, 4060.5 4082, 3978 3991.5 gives -2.03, 18.4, 22.6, 23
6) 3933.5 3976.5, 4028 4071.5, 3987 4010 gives -2.86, 18.8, 23.5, 23.2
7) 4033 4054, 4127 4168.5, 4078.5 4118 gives 3.49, 23.4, 21.2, 23.1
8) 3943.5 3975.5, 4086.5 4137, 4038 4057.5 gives -2.72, 19.2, 23.5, 21.6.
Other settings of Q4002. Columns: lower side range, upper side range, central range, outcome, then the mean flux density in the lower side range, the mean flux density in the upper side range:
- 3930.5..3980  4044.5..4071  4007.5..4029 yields -2.0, 18.6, 23.2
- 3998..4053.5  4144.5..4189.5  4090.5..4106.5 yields 2.6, 23.4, 23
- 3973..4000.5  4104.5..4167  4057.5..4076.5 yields -0.4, 22.3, 22.7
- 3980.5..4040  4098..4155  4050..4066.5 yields -0.4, 23.3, 22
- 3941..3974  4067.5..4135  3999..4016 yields -2.6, 19.4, 22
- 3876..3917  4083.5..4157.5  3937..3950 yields 0.1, 21.3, 22.1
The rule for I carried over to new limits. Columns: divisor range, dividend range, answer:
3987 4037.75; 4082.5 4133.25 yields 0.97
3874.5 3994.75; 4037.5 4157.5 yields 1.20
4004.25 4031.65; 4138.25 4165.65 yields 1.06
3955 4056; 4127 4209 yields 1.13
